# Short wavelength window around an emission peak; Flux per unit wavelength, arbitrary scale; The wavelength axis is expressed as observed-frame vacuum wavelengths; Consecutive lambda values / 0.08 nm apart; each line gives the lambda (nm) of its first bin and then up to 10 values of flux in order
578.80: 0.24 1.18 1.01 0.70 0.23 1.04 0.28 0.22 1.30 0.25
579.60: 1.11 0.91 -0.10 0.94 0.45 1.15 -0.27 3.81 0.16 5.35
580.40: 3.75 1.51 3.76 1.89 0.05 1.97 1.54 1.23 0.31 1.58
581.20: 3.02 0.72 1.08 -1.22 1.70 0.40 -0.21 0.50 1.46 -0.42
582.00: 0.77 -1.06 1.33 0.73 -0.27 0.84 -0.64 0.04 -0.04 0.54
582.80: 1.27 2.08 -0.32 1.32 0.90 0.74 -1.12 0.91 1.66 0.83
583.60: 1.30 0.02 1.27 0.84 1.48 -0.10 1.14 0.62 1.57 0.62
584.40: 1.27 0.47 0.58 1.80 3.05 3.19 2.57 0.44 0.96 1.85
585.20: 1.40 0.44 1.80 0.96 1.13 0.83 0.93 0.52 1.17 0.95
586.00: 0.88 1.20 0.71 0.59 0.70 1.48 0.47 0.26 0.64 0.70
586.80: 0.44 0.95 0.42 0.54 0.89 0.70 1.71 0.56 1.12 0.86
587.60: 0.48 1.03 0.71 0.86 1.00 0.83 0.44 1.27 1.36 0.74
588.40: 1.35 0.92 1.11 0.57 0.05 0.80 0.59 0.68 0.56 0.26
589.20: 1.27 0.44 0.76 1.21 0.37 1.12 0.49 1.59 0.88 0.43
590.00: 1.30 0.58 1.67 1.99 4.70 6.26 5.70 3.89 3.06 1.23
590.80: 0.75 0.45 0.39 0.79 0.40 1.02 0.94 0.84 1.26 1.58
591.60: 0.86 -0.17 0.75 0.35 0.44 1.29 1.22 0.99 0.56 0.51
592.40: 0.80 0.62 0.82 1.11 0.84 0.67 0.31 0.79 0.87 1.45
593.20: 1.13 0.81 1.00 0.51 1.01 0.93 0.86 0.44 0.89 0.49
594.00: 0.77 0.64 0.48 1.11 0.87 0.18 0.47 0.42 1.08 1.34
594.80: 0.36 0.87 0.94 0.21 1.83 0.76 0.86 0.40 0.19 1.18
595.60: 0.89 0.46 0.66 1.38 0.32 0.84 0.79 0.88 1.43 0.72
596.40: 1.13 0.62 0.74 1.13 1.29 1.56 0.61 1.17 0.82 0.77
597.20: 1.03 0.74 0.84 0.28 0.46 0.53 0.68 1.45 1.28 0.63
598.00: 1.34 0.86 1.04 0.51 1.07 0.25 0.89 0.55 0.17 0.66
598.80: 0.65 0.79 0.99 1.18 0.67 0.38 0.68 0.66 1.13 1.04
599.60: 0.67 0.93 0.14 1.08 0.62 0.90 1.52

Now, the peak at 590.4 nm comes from [O III] 5007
